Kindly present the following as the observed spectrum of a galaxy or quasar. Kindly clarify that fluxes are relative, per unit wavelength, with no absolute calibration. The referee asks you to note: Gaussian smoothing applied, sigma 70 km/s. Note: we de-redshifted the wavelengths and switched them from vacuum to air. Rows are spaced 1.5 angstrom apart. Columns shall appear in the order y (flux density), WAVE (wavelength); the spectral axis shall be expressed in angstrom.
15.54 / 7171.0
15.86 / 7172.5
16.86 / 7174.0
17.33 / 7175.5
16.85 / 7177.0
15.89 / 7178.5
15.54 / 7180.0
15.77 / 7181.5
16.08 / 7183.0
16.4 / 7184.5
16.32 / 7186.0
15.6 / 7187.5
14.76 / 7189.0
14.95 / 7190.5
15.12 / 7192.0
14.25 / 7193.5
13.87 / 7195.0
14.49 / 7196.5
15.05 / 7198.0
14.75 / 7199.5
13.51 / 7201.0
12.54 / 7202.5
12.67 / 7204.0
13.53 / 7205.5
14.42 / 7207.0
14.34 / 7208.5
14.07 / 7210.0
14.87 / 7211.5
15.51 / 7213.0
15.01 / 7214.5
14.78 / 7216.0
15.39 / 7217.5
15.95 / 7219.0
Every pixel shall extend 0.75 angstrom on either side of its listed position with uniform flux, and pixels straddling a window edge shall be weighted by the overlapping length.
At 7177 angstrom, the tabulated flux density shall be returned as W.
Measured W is 16.85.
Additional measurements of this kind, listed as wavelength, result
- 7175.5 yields 17.33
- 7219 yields 15.95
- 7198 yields 15.05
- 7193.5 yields 14.25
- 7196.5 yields 14.49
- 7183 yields 16.08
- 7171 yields 15.54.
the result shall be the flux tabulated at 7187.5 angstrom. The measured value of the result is 15.6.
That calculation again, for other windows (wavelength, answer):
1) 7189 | 14.76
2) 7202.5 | 12.54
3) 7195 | 13.87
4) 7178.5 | 15.89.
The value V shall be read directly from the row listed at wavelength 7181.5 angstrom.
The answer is 15.77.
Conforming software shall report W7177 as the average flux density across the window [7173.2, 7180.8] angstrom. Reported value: 16.5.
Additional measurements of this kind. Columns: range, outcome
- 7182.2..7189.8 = 15.8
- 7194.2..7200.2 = 14.5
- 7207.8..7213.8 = 14.7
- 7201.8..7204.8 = 12.6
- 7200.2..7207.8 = 13.3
